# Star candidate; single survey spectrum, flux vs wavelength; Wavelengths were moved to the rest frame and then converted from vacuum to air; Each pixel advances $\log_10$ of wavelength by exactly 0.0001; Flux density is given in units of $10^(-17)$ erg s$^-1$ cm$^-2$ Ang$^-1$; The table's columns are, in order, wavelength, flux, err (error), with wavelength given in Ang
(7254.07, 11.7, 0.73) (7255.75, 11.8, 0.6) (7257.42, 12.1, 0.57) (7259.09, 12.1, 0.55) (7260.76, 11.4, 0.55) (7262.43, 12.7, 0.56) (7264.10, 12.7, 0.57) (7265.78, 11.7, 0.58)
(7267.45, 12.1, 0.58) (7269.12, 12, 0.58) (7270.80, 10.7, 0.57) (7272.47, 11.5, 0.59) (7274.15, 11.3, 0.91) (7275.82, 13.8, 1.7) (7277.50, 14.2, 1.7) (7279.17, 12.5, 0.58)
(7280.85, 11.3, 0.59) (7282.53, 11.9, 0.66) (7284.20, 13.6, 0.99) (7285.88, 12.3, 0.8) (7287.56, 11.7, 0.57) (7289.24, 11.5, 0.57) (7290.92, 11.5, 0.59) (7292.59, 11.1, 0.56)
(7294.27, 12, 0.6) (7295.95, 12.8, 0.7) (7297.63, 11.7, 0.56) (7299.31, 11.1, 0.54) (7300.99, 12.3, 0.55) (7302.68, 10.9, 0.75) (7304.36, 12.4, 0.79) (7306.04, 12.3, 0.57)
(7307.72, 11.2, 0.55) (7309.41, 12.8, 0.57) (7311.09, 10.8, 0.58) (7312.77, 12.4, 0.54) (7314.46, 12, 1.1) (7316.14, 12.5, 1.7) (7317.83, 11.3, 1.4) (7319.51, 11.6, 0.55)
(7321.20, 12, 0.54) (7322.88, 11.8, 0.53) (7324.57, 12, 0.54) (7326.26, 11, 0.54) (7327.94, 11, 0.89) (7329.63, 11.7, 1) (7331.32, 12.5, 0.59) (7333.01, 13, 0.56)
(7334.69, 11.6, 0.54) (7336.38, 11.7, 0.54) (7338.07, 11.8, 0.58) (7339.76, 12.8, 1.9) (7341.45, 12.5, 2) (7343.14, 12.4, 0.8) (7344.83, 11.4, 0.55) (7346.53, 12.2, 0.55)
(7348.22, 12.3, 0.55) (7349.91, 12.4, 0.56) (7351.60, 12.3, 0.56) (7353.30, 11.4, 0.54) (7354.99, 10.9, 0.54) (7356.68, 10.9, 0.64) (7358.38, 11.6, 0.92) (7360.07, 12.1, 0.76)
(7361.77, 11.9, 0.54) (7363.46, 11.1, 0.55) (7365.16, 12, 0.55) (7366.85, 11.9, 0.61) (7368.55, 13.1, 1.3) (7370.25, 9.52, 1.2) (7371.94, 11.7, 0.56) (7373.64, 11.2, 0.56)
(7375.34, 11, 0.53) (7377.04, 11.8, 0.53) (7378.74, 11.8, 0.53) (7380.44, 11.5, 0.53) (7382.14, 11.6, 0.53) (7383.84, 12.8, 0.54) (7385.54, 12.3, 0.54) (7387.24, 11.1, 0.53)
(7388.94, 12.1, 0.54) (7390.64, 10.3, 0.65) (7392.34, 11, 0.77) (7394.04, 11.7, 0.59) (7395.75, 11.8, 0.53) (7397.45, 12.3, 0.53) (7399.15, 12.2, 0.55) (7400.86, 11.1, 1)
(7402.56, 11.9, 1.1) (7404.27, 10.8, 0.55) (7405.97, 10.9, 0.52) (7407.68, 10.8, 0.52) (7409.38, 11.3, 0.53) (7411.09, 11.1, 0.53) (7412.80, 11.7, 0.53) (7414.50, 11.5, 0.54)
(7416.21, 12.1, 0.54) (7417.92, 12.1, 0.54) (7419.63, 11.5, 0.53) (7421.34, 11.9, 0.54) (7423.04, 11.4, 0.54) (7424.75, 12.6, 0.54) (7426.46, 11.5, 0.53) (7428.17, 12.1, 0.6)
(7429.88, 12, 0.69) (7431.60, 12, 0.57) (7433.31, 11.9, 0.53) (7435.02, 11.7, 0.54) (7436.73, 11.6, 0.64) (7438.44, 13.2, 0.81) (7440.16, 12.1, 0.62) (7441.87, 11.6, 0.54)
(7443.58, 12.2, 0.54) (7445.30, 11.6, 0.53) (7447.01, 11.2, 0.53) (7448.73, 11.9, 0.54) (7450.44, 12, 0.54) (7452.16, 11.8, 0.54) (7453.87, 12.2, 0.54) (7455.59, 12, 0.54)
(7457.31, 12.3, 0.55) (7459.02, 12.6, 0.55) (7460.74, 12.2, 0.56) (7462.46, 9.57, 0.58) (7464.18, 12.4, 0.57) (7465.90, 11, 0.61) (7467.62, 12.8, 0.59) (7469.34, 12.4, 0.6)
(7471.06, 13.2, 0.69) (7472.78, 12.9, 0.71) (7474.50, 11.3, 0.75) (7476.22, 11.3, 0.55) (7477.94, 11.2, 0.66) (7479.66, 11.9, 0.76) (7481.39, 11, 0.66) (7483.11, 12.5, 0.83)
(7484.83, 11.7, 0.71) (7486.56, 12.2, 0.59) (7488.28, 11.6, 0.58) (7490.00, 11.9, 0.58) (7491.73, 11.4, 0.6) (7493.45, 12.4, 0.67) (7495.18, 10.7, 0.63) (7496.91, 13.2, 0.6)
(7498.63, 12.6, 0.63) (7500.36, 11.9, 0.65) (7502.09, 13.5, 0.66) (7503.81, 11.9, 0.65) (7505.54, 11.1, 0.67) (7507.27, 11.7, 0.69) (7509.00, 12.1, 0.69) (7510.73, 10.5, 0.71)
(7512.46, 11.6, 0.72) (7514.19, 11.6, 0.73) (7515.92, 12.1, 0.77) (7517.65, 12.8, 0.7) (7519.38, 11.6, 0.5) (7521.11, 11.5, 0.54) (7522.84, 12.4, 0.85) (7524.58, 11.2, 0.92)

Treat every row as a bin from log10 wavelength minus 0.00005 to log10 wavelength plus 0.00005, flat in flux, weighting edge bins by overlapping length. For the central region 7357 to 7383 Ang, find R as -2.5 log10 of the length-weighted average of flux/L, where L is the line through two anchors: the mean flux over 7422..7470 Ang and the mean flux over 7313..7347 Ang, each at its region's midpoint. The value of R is 0.03 mag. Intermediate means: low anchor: 11.9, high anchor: 11.9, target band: 11.6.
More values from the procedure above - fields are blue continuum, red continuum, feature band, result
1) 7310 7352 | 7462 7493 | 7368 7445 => 0.02 mag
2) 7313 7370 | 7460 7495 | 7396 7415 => 0.04 mag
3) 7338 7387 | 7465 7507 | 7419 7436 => 0.00 mag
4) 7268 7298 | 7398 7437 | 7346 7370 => 0.00 mag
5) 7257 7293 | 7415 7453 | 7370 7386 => 0.04 mag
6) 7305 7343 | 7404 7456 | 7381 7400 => 0.01 mag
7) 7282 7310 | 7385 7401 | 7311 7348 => -0.01 mag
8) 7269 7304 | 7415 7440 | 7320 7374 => 0.02 mag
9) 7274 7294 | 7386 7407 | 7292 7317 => 0.02 mag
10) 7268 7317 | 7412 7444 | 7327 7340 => 0.00 mag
